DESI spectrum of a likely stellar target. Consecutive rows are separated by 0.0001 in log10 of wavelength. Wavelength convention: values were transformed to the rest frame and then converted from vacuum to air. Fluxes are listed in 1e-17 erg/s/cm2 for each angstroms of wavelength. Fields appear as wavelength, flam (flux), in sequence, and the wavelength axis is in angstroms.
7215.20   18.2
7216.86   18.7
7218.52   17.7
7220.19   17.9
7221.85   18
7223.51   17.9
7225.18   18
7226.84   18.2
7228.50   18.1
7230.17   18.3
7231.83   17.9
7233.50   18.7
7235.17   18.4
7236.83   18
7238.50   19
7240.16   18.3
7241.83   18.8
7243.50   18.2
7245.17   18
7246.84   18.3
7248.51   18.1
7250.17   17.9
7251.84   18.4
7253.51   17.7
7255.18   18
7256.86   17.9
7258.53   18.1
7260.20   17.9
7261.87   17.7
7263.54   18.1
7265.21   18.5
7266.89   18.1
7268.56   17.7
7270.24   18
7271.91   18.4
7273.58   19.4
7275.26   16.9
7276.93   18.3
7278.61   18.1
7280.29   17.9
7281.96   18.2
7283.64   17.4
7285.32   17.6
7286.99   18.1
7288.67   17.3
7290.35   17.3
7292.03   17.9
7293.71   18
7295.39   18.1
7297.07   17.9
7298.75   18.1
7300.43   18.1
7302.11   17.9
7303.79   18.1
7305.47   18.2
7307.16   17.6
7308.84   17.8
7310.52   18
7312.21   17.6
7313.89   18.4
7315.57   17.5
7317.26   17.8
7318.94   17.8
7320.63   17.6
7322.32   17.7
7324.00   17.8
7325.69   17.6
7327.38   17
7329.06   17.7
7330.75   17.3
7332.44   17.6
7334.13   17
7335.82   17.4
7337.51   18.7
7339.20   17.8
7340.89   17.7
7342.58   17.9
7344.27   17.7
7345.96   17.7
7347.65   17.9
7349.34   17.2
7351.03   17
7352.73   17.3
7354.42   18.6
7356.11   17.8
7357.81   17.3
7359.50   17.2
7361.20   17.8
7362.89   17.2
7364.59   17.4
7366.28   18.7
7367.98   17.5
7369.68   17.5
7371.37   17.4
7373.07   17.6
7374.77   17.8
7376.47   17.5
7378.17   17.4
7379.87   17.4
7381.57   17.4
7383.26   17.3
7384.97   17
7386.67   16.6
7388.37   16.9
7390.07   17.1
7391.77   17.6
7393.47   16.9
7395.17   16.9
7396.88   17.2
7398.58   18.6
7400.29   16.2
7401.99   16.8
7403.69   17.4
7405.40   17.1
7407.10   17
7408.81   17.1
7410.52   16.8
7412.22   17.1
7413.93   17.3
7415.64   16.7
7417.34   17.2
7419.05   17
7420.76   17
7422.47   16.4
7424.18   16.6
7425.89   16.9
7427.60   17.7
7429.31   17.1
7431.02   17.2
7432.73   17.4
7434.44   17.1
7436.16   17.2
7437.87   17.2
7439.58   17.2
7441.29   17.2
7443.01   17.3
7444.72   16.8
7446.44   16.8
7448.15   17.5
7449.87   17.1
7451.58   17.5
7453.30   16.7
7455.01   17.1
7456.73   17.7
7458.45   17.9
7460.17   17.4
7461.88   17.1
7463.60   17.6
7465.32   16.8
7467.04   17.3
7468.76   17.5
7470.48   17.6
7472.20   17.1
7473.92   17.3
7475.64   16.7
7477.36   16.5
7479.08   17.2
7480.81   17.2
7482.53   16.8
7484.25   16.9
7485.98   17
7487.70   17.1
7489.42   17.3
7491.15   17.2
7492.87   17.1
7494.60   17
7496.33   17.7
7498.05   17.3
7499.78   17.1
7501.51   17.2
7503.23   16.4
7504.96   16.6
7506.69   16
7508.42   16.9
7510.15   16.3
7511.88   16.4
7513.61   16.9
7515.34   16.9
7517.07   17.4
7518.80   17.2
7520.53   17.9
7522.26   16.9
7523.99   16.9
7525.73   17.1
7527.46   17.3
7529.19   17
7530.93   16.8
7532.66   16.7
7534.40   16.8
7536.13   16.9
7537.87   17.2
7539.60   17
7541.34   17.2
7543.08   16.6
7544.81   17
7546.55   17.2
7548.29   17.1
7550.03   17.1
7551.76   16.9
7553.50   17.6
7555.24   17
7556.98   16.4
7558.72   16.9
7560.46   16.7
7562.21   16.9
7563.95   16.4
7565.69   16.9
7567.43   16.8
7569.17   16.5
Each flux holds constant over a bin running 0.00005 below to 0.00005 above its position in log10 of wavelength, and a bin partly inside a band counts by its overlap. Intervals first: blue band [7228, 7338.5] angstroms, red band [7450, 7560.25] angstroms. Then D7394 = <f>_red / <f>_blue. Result 0.9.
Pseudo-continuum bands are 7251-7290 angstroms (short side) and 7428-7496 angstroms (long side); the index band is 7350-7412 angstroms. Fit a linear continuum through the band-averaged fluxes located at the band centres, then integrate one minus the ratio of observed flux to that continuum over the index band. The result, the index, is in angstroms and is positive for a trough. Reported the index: 0.6 angstroms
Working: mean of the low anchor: 18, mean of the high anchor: 17.2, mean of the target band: 17.3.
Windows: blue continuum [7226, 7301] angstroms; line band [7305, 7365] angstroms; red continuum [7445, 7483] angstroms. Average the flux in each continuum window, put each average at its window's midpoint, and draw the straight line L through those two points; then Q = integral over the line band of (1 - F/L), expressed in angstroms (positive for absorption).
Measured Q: 0.4 angstroms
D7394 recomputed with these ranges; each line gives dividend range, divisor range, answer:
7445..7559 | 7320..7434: 0.98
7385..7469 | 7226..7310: 0.95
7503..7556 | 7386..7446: 0.99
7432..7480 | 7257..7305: 0.96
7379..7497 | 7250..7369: 0.96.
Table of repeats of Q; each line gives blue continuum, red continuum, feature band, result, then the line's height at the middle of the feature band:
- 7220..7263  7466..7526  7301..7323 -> 0.0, 17.8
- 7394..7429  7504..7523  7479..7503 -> -0.3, 16.9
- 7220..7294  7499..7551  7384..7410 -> 0.6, 17.5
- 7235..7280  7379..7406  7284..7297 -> 0.1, 17.9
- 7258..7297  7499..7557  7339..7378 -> 0.0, 17.6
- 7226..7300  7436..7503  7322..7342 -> 0.2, 17.8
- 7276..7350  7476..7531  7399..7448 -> 0.8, 17.3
